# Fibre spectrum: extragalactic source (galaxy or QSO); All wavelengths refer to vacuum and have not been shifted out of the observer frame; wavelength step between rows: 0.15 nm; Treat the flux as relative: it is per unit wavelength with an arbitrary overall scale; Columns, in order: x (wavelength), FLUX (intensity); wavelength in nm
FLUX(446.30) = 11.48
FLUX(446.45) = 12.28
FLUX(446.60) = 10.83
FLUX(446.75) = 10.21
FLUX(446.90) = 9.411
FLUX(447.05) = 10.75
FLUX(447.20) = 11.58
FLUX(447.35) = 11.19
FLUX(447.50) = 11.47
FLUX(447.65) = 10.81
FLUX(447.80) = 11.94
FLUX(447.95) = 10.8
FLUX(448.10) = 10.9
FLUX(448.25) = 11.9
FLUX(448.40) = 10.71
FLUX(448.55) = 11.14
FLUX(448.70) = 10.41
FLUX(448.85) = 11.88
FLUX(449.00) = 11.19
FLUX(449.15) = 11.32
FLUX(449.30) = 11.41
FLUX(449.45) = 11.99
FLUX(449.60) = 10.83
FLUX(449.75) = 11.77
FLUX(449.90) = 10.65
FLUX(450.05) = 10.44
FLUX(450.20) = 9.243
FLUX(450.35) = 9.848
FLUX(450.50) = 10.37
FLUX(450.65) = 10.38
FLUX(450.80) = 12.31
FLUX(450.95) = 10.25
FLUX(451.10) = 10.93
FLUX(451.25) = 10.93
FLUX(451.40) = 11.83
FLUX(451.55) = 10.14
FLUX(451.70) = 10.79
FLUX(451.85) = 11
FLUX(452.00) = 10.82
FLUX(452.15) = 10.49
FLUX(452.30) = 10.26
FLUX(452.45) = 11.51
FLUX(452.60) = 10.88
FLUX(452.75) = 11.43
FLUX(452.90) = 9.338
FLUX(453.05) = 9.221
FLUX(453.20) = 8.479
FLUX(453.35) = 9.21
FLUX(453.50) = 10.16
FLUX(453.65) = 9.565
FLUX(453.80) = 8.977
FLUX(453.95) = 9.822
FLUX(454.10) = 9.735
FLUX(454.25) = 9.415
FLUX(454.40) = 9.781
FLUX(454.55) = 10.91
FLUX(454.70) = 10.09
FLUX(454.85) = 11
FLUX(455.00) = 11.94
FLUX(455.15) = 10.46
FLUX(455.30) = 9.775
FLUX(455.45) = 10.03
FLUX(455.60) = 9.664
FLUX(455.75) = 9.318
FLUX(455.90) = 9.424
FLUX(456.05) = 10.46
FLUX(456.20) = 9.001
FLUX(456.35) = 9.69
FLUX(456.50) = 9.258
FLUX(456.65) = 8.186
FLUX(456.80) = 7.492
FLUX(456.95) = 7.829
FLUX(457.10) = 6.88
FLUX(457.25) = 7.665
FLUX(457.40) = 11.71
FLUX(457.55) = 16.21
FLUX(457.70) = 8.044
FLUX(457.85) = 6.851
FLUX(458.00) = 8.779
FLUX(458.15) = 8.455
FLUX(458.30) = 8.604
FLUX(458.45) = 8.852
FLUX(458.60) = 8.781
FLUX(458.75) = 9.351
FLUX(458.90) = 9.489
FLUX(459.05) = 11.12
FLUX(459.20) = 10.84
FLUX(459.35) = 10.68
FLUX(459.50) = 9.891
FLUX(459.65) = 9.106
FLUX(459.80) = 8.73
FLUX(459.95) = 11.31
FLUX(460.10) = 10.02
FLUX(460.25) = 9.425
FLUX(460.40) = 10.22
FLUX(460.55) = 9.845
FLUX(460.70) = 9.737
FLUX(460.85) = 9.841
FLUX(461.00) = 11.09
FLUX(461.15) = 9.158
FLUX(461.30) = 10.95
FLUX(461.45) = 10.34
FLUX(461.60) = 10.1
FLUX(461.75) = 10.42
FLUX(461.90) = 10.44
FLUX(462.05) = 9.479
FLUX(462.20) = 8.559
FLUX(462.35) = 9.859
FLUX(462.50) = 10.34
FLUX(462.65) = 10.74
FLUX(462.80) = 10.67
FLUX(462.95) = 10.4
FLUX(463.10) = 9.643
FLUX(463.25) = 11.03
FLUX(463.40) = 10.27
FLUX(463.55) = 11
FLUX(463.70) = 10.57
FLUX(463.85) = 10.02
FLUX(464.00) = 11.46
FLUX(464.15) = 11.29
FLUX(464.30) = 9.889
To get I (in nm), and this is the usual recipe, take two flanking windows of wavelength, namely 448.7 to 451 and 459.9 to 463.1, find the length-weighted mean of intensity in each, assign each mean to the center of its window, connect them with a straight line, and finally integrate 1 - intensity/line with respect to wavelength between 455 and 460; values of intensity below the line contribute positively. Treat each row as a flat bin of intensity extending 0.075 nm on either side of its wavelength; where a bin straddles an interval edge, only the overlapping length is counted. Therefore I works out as 0.438 nm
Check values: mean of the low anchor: 10.9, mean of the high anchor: 10.1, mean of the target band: 9.48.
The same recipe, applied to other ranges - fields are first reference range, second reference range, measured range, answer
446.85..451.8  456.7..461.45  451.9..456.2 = 0.10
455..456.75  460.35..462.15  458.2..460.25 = 0.04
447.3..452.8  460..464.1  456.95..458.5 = 0.20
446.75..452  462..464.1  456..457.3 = 0.26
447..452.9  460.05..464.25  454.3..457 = 0.24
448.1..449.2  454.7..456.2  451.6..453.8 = 0.08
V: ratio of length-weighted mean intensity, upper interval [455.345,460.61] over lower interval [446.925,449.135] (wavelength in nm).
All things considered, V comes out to 0.85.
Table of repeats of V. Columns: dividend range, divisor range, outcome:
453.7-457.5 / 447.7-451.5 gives 0.87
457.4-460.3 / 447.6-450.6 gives 0.89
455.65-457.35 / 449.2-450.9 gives 0.80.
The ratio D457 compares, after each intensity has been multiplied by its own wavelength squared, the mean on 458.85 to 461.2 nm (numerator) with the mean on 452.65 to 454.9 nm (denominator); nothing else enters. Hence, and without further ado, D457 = 1.1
